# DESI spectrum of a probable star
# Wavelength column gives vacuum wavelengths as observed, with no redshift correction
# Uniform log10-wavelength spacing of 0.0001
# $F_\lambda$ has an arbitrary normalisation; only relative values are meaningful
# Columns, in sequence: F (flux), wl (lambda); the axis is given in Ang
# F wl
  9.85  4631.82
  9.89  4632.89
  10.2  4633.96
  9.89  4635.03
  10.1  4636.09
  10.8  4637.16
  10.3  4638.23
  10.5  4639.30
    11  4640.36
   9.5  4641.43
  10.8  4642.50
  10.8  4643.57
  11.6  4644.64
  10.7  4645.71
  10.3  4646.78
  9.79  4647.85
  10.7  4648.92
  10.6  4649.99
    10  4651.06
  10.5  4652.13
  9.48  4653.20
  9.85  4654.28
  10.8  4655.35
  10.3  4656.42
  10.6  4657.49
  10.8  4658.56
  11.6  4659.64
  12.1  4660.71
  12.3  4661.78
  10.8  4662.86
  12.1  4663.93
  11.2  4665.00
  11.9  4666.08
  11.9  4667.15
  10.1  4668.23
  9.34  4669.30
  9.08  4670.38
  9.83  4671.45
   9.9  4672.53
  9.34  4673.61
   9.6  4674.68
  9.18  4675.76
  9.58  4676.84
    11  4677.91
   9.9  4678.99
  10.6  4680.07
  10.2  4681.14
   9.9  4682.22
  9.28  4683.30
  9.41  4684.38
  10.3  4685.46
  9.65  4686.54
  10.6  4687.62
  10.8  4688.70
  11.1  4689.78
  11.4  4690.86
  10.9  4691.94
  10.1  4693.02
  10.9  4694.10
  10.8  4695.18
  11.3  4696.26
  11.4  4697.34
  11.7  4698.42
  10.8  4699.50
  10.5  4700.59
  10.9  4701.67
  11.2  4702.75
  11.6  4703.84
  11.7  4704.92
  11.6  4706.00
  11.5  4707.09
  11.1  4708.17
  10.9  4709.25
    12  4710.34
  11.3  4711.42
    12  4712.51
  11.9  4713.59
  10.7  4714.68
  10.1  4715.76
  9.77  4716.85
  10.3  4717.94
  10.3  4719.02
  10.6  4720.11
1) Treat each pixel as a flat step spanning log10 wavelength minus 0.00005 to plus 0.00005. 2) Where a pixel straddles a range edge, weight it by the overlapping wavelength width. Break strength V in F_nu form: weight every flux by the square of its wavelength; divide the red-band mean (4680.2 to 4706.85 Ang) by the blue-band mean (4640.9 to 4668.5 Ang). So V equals 1.01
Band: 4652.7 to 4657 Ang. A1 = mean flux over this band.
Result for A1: 10.1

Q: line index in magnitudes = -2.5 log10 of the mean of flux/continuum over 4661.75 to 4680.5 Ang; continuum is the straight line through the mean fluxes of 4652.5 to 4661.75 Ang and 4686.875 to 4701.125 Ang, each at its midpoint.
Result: 0.05 mag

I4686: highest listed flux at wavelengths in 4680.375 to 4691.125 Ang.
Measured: 11.4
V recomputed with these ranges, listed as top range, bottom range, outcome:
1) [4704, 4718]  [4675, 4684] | 1.14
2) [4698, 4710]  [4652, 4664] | 1.05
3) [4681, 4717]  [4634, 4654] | 1.07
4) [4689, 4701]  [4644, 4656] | 1.08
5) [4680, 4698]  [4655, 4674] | 0.99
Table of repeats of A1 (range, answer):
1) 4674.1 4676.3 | 9.39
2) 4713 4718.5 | 10.6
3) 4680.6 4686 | 9.82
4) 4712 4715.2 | 11.5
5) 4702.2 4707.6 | 11.5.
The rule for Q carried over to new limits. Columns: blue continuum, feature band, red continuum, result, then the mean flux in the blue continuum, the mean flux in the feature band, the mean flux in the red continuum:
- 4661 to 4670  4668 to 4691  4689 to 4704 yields 0.12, 11.2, 9.98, 11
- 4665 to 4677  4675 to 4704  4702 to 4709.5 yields 0.02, 10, 10.5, 11.4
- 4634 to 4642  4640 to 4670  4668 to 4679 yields -0.08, 10.3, 10.8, 9.7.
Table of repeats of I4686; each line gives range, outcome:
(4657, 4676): 12.3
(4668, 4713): 12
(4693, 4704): 11.7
